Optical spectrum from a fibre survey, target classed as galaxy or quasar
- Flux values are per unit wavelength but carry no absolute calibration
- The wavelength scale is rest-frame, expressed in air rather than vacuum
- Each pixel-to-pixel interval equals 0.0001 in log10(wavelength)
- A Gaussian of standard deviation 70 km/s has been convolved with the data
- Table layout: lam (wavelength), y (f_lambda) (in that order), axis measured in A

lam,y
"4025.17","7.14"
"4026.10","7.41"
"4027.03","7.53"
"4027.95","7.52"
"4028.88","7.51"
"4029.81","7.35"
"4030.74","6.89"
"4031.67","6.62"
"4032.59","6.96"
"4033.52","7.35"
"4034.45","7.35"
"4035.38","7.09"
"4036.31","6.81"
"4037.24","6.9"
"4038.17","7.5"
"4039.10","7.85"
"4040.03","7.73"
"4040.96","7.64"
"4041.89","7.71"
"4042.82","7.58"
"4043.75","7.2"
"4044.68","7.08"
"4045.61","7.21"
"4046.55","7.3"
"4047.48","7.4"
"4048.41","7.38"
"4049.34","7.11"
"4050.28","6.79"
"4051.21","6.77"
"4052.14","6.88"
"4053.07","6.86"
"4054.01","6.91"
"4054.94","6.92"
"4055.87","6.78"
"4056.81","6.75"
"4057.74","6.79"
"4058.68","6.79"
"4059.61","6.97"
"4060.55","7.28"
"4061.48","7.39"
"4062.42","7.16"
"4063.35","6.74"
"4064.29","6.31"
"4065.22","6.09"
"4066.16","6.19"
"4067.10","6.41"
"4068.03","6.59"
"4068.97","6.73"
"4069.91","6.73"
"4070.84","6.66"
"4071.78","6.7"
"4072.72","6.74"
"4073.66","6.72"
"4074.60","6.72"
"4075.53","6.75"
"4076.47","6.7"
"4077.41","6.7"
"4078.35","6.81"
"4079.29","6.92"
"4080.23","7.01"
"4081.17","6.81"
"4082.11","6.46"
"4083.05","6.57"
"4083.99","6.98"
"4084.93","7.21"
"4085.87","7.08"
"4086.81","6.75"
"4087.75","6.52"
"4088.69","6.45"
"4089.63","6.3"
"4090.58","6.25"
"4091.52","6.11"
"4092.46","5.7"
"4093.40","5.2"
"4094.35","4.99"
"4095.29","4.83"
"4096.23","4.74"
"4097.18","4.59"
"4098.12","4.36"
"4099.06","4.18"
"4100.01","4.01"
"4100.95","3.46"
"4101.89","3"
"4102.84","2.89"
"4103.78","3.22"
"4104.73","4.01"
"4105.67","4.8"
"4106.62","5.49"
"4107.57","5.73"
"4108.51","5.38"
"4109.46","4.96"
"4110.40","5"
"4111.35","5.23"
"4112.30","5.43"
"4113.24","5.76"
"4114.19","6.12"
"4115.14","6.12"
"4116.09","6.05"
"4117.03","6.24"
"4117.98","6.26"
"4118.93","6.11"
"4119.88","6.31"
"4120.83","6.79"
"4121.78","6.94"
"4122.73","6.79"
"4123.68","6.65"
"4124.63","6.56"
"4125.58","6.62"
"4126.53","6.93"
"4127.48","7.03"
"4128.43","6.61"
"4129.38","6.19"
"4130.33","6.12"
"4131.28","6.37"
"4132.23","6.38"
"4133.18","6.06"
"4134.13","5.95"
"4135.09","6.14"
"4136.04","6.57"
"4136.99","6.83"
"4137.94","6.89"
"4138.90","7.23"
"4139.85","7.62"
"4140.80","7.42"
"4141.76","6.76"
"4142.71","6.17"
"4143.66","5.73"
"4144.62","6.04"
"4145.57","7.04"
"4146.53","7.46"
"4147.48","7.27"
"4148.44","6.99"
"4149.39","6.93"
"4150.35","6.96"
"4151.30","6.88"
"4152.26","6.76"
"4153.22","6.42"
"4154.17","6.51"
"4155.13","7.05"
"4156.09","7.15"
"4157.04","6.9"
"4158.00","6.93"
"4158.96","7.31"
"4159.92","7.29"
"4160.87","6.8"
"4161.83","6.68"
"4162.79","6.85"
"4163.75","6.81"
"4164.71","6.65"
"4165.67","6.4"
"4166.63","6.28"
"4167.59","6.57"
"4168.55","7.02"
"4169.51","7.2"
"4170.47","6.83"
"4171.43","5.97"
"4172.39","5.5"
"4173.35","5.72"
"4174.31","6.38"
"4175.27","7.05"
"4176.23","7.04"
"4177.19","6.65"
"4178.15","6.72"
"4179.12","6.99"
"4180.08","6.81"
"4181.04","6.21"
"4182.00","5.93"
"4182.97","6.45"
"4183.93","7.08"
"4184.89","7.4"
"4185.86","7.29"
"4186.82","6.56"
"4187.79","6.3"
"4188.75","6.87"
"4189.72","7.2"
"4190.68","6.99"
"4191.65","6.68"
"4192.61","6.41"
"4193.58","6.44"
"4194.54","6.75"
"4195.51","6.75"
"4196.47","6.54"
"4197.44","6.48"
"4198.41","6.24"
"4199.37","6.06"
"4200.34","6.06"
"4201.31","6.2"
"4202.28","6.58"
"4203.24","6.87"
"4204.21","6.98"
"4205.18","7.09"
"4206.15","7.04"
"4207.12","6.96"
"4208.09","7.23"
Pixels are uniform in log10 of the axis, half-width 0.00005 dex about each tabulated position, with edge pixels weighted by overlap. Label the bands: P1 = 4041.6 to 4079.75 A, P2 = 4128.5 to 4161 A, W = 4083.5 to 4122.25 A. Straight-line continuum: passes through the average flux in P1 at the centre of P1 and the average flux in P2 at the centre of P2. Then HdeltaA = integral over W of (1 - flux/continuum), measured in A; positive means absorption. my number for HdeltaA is 7.7 A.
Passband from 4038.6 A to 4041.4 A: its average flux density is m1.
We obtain 7.74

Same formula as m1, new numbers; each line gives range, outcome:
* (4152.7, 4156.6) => 6.79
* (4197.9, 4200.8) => 6.12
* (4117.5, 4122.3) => 6.47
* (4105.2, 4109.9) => 5.27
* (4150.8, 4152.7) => 6.83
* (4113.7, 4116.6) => 6.1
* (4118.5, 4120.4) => 6.22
